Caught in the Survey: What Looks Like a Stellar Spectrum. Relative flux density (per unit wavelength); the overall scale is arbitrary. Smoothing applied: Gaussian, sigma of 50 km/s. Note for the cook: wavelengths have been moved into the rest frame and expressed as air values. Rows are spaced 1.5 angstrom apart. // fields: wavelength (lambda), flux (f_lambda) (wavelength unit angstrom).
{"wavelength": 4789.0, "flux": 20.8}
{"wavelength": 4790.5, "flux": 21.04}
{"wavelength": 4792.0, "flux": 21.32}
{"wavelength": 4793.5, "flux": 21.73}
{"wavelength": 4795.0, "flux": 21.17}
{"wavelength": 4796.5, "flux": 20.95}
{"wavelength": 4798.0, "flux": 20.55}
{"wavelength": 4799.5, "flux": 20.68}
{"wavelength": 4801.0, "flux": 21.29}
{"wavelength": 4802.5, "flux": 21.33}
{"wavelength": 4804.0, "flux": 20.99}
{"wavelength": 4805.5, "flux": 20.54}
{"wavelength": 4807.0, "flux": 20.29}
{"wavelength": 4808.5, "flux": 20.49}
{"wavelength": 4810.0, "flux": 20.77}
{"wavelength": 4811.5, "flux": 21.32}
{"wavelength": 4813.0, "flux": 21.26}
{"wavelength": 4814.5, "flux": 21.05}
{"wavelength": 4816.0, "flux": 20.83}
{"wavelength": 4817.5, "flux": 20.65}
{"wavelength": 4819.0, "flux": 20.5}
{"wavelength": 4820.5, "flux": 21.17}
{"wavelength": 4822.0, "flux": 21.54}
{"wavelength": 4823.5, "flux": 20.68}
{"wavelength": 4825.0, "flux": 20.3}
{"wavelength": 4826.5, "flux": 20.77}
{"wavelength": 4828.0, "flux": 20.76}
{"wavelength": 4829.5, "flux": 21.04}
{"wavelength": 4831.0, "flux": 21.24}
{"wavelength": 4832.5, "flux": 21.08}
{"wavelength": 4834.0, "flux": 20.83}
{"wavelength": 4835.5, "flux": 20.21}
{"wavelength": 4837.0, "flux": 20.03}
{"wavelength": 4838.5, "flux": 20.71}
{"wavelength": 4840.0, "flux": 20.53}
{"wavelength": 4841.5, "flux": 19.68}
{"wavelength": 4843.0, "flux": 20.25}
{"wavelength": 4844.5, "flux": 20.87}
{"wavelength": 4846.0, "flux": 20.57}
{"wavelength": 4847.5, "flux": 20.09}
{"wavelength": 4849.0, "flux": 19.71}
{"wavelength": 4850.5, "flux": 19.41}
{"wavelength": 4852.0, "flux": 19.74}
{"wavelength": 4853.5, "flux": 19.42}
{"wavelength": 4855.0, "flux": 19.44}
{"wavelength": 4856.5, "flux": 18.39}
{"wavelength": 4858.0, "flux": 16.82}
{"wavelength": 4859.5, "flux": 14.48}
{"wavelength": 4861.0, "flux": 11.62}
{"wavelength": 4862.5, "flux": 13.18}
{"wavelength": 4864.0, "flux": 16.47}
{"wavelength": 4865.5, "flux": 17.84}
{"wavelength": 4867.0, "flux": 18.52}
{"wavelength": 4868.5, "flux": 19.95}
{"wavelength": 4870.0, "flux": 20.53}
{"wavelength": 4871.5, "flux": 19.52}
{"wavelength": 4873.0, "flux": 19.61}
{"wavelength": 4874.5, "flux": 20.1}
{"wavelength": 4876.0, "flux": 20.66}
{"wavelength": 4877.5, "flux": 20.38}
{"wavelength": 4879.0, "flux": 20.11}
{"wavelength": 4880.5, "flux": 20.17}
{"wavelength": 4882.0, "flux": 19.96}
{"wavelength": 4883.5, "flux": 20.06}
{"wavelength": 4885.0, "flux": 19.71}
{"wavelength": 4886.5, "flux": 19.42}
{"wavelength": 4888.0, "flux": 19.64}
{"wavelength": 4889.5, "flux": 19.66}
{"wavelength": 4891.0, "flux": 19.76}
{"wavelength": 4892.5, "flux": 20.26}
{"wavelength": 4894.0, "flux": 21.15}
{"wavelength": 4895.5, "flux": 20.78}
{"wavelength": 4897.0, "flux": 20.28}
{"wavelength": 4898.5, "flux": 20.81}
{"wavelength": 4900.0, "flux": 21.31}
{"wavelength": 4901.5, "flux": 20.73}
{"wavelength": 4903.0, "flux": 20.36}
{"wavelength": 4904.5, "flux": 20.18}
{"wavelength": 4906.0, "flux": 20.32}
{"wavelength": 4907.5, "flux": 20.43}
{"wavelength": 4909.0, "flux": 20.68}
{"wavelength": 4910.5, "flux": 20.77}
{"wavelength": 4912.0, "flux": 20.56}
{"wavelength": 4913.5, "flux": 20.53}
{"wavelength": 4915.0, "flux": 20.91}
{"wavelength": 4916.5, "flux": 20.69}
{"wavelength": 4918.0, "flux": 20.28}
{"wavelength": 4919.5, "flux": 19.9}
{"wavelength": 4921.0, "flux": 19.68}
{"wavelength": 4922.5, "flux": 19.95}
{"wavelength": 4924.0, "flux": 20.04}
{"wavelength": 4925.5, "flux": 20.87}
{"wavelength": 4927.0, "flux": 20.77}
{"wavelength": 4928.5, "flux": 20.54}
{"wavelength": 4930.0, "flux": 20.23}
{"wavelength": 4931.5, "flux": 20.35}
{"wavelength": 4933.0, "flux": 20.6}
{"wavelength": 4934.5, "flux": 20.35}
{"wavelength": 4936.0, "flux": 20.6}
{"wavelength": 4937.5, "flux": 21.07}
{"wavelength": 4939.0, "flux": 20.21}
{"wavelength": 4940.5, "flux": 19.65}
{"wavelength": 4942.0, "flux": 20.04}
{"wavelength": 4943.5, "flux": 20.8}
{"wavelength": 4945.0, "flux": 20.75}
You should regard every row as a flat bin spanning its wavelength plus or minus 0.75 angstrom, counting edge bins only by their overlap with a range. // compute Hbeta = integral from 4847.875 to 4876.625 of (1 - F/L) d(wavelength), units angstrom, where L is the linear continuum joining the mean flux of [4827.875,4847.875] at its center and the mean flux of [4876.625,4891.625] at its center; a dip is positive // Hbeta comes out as 2.9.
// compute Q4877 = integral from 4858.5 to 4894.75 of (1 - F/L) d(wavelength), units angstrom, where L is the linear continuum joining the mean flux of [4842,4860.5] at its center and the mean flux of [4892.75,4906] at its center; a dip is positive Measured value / 1.9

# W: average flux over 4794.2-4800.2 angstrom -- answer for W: 20.8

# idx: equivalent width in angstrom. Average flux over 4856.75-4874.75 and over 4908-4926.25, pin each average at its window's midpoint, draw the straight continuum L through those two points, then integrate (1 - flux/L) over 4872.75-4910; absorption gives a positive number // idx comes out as -2.8 angstrom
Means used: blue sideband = 17.3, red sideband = 20.4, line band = 20.3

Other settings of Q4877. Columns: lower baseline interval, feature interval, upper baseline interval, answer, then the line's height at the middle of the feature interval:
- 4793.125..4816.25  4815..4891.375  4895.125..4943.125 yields 4.2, 20.7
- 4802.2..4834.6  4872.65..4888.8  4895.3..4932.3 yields 0.5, 20.6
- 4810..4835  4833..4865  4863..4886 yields 2.4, 20.2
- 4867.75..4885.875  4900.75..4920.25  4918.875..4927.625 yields -0.3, 20.2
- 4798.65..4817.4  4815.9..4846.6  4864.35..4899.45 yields -0.1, 20.6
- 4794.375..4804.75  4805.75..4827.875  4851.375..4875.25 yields -0.8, 20.1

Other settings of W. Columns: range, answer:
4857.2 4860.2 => 15.7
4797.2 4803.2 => 21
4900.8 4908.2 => 20.4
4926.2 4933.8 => 20.5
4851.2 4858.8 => 18.7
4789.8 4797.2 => 21.2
